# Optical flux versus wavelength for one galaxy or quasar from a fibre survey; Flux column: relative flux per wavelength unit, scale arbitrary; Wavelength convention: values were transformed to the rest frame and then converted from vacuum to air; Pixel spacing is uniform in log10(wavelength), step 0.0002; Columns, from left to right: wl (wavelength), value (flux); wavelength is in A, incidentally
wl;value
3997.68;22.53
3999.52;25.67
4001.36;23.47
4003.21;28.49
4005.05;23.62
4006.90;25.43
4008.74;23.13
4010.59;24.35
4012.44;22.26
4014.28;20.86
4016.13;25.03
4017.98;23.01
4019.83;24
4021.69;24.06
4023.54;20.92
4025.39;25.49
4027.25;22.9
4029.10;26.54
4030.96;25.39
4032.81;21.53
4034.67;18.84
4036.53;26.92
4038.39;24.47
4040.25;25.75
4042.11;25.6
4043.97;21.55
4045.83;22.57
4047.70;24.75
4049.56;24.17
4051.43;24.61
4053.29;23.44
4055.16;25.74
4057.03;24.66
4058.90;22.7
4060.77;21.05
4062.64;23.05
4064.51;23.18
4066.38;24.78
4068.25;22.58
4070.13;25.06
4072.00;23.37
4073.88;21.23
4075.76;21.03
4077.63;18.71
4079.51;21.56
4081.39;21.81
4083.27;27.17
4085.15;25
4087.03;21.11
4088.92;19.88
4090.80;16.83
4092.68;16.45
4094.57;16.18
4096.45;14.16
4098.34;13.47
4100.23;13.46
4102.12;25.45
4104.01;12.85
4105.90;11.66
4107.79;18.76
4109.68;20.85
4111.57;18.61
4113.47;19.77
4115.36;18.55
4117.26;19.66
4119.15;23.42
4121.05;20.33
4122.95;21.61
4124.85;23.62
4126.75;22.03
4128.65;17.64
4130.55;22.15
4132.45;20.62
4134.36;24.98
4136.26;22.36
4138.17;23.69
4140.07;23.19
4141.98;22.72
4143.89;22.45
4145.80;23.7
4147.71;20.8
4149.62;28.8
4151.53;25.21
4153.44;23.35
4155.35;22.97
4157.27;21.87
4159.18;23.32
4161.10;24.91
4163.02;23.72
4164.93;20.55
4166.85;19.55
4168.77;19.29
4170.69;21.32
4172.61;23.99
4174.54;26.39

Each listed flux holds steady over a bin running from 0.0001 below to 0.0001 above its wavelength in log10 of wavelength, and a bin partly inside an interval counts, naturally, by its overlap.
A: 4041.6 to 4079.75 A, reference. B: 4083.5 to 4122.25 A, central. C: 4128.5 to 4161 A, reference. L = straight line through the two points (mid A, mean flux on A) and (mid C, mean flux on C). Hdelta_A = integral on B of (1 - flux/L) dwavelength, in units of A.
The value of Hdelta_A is 7.72 A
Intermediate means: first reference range 23.1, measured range 18.5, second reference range 23.1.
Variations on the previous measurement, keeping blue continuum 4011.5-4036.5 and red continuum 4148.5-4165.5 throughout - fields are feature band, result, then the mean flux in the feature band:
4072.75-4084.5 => 0.8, 22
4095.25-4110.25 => 4.7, 16.2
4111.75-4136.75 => 2.7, 21.2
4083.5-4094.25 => 1.6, 20.1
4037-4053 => -0.6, 24.2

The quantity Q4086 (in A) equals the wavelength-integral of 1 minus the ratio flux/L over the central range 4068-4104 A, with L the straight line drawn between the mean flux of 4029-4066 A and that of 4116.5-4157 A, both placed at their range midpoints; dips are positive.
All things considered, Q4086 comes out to 5.1 A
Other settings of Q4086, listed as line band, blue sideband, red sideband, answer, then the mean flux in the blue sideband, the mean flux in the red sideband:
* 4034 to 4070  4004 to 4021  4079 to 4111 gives -4.4 A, 23.6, 18.6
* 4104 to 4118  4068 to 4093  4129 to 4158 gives 2.8 A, 21.7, 23.2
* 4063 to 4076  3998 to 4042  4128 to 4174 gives 0.2 A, 24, 22.7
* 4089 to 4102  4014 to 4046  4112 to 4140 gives 3.6 A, 23.7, 21.5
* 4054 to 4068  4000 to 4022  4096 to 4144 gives -0.9 A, 24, 19.9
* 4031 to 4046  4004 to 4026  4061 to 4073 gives 0.0 A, 23.5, 23.5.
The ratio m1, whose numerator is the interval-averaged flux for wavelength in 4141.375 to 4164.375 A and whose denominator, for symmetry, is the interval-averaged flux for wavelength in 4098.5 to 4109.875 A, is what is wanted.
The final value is 1.42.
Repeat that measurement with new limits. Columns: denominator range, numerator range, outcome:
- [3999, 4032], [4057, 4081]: 0.93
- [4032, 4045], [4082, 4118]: 0.78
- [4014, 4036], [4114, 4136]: 0.91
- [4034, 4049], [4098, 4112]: 0.71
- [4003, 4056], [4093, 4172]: 0.87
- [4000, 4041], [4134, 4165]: 0.98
